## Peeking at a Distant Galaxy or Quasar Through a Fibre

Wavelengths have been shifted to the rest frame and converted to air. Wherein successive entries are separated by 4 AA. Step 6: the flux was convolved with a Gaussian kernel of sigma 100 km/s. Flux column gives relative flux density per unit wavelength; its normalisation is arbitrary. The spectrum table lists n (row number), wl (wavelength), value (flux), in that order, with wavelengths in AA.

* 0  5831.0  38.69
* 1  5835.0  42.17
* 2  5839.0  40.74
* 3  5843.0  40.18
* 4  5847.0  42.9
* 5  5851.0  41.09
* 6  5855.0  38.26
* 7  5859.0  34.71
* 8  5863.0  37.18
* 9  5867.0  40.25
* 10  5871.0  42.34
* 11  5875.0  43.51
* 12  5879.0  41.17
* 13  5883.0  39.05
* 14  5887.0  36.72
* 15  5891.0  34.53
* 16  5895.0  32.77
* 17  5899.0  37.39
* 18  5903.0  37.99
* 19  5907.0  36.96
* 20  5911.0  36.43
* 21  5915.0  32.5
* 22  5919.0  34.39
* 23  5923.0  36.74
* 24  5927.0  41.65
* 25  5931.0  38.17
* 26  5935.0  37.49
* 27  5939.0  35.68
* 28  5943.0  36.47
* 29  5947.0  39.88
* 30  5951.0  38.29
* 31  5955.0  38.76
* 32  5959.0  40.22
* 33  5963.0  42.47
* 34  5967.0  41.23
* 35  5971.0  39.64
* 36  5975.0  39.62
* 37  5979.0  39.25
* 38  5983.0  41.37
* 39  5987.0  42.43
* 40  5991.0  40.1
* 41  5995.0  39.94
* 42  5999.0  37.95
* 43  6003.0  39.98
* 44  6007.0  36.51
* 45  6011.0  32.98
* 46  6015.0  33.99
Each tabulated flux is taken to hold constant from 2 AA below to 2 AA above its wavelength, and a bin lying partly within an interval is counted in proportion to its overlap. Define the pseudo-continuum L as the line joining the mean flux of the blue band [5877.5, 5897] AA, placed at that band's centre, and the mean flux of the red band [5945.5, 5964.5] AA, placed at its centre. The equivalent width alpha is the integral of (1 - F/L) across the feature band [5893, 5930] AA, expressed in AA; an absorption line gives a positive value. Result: 1.5 AA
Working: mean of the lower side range 36.7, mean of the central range 36.4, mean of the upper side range 39.9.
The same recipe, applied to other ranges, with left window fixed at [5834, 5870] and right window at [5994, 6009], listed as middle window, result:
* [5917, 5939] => 0.90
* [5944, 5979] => -0.94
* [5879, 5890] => 0.36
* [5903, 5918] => 1.40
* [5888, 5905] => 1.57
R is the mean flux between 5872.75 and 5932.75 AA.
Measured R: 37.3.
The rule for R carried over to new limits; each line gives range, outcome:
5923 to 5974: 39.1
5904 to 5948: 36.9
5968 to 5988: 40.4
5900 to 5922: 35.8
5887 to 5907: 35.9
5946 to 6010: 39.7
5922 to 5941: 38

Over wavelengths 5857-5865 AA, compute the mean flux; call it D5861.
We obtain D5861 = 35.9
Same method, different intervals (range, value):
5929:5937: 37.8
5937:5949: 37.3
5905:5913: 36.7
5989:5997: 40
